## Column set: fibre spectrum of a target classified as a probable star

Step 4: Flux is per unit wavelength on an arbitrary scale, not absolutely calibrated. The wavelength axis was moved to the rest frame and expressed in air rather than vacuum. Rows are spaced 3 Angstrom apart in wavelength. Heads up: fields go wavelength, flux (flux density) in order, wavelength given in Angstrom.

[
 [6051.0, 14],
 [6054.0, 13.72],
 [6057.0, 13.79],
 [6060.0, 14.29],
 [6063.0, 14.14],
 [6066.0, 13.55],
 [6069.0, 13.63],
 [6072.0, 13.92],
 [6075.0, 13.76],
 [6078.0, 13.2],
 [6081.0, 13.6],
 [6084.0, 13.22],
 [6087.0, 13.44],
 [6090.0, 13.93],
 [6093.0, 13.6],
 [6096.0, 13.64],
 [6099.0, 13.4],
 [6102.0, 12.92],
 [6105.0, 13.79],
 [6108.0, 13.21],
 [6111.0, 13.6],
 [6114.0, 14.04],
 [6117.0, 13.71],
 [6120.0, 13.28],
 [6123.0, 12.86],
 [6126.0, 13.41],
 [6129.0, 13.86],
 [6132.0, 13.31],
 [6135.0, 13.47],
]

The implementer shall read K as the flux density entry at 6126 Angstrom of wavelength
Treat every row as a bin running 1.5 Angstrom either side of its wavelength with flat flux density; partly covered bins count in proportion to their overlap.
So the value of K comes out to 13.41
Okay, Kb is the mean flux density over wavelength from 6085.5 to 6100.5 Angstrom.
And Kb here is 13.6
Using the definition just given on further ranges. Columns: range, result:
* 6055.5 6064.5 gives 14.1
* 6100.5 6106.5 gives 13.4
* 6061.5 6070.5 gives 13.8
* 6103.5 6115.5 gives 13.7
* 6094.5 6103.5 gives 13.3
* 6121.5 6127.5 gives 13.1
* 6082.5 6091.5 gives 13.5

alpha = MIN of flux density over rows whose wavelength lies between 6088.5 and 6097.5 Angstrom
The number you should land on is 13.6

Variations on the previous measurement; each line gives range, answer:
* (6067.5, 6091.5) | 13.2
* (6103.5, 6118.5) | 13.21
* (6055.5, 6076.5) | 13.55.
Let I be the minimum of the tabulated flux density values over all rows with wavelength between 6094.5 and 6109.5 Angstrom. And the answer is 12.92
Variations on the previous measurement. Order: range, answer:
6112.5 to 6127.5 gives 12.86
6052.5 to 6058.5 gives 13.72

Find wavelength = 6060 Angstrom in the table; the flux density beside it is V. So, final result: 14.29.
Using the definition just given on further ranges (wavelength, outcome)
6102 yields 12.92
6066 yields 13.55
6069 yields 13.63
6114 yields 14.04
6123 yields 12.86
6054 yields 13.72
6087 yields 13.44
